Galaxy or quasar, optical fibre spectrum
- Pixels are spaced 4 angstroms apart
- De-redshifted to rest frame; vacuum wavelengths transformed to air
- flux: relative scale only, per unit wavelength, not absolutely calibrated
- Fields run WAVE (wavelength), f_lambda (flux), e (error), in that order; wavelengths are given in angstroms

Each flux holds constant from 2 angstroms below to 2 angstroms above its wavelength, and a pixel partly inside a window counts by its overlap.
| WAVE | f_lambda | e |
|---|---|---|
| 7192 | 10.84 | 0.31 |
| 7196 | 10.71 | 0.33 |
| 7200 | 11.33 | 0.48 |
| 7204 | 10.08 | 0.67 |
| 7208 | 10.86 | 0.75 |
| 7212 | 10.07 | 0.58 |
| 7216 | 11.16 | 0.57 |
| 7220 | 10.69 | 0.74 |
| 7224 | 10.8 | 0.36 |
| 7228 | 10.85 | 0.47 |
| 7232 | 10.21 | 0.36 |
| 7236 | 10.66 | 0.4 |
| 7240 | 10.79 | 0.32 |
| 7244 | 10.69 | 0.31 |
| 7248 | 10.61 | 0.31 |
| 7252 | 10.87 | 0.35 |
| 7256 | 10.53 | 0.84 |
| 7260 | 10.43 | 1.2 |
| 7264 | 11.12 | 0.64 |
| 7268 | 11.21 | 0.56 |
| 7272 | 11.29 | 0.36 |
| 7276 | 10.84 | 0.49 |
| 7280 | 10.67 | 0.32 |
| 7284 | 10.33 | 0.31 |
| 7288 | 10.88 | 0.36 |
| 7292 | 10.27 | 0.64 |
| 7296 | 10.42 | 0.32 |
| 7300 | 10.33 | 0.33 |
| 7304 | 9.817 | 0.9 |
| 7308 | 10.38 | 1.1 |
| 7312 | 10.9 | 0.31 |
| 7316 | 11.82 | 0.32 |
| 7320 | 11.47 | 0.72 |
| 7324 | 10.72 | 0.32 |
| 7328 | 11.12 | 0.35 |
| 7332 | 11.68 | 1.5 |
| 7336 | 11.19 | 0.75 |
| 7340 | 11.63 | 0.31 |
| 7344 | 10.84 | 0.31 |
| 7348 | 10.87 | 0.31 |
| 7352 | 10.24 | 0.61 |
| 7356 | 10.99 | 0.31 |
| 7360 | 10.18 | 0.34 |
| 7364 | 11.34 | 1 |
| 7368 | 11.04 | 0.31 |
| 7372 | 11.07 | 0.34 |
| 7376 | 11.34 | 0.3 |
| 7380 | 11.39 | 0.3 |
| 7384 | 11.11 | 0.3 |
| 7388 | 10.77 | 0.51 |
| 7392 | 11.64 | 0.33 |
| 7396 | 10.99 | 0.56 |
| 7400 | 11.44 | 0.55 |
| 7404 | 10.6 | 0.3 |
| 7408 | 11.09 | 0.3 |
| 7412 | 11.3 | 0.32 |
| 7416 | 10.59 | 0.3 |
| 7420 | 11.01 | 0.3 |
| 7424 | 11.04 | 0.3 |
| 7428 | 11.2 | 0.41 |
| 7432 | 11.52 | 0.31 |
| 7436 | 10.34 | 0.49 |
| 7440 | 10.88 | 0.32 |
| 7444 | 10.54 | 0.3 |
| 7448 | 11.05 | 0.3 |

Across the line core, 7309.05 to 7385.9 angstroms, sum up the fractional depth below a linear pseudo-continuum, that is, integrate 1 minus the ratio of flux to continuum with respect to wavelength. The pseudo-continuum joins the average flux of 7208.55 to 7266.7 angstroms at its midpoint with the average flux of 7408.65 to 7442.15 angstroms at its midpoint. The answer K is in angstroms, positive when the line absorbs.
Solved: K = -1.6 angstroms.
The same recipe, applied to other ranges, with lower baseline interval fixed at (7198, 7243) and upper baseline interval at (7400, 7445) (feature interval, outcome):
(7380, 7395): -0.39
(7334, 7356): -0.22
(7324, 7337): -0.50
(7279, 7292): 0.24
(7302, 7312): 0.50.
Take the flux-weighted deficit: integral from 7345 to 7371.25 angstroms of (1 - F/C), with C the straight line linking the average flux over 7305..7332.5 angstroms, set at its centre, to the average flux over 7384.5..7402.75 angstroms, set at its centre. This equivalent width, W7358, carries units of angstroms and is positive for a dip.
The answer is 0.8 angstroms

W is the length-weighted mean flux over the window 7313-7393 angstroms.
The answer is 11.1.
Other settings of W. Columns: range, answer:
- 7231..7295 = 10.7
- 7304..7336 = 11.1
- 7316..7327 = 11.2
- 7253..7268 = 10.8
